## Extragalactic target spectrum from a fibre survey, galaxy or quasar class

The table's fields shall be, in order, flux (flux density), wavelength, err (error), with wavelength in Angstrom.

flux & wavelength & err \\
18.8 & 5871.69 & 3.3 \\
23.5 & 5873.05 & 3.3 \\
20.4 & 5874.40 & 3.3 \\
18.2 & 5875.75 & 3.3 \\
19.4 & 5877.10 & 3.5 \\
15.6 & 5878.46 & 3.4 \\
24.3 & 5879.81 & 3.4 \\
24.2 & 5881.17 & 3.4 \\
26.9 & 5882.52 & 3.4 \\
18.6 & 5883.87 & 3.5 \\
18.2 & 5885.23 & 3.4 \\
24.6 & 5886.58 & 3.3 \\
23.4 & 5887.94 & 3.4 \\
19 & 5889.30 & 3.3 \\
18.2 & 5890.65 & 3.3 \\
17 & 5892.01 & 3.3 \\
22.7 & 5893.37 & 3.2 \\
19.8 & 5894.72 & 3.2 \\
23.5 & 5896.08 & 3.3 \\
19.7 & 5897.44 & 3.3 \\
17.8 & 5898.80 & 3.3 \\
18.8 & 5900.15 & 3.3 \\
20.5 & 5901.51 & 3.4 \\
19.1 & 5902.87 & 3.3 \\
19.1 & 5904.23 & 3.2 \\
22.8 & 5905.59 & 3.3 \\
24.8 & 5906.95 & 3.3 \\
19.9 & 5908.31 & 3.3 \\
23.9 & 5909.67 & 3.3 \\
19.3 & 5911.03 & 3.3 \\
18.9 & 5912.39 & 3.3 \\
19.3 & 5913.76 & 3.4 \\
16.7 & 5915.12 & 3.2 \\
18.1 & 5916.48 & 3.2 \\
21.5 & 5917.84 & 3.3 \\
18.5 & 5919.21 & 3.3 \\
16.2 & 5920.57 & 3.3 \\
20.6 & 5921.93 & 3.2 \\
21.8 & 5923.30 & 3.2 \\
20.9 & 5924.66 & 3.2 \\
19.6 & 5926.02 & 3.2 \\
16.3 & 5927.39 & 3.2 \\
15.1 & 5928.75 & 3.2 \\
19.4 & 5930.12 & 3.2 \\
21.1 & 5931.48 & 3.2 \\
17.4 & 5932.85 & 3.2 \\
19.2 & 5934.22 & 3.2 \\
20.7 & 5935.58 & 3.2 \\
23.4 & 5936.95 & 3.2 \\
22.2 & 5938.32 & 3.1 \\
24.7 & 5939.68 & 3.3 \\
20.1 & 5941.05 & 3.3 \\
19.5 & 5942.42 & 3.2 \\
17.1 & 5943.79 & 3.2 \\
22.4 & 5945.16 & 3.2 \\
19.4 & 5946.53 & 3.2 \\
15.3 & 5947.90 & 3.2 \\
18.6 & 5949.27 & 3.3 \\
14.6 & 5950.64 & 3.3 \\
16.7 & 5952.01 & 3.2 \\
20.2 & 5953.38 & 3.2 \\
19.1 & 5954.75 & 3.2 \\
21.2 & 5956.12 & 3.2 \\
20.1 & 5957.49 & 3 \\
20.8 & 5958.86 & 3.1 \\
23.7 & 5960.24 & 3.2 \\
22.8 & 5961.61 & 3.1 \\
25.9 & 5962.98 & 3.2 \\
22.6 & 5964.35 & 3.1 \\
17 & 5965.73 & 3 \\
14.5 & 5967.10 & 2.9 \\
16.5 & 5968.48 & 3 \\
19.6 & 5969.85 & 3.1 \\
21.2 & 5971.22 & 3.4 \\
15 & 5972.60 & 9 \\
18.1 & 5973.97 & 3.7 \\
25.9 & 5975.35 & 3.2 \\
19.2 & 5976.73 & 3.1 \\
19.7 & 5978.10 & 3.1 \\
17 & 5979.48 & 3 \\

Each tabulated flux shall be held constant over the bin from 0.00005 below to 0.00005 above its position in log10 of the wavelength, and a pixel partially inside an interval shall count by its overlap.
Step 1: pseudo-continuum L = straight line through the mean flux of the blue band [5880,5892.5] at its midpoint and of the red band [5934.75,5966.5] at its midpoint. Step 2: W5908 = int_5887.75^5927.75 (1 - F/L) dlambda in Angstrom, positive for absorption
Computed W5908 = 2.0 Angstrom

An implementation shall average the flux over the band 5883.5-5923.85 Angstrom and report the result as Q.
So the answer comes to 20.1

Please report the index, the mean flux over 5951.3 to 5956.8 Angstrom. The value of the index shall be 19.3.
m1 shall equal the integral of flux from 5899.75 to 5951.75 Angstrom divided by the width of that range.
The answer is 19.6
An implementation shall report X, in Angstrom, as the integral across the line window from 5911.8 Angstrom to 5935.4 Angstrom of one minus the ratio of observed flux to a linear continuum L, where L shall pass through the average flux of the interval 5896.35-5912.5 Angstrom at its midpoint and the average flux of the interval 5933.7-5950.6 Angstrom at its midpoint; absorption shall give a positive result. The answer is 1.6 Angstrom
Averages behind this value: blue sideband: 20.5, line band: 18.9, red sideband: 20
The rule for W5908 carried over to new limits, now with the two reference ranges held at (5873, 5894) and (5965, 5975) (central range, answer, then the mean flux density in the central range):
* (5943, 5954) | 0.3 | 18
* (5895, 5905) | 0.2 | 19.8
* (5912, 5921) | 0.5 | 18.5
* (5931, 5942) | -1.3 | 21.1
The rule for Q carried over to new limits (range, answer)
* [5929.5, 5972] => 19.9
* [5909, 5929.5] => 19.1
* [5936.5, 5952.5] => 19.5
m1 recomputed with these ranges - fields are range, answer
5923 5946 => 20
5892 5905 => 20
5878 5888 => 22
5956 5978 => 20.2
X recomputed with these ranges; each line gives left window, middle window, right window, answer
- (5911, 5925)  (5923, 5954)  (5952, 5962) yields 1.0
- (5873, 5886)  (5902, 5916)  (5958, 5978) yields 0.2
